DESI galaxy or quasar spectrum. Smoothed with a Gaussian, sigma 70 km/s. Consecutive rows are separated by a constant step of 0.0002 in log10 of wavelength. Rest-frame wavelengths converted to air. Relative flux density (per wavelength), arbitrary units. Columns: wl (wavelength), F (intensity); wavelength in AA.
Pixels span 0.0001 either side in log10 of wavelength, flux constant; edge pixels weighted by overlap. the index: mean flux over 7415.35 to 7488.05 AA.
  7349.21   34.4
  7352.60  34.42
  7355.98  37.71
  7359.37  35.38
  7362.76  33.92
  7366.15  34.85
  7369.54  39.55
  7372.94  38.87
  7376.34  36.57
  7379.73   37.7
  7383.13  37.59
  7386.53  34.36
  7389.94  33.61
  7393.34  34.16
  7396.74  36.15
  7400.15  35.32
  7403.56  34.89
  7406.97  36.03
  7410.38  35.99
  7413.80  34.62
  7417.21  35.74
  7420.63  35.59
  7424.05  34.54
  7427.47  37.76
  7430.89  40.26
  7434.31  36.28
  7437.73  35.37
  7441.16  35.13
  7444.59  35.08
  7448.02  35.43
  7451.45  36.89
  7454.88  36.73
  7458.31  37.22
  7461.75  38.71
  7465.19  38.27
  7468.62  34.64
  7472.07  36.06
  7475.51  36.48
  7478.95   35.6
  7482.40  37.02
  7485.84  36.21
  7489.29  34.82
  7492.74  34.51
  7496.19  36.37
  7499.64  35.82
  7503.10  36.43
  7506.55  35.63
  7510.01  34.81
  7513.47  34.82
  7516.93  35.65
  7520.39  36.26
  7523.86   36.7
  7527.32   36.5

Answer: 36.4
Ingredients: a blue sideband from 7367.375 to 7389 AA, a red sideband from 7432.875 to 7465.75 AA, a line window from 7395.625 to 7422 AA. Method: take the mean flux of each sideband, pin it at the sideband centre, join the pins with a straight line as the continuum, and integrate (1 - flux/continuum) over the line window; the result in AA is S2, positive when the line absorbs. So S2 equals 1.0 AA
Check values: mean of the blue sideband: 37.2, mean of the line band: 35.5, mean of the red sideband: 36.4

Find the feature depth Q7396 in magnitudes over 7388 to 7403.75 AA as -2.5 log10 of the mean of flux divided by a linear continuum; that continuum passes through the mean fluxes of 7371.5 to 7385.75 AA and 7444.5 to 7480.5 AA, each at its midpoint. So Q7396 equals 0.07 mag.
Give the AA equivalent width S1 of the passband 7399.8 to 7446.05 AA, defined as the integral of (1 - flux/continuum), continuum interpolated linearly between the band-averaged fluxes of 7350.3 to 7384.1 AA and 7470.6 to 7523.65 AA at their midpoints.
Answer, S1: 0.4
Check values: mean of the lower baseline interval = 36.6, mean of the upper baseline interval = 35.8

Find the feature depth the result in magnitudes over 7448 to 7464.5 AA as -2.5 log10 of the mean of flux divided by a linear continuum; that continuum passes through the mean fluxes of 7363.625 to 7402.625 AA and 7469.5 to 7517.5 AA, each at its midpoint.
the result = -0.04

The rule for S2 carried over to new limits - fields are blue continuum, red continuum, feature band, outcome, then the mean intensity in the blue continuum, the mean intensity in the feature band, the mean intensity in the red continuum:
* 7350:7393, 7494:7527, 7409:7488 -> -0.8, 36.1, 36.3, 35.8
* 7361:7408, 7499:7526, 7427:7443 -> -0.4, 36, 36.9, 35.8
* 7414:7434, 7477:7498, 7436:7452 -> 0.4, 36.6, 35.5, 35.8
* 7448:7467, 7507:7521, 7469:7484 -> 0.2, 37.4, 36.1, 35.3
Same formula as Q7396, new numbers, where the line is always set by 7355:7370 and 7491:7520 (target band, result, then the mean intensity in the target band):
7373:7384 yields -0.05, 37.5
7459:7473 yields -0.04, 37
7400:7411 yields 0.01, 35.6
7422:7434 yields -0.05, 37.3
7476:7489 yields -0.02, 36.1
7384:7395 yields 0.05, 34.3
